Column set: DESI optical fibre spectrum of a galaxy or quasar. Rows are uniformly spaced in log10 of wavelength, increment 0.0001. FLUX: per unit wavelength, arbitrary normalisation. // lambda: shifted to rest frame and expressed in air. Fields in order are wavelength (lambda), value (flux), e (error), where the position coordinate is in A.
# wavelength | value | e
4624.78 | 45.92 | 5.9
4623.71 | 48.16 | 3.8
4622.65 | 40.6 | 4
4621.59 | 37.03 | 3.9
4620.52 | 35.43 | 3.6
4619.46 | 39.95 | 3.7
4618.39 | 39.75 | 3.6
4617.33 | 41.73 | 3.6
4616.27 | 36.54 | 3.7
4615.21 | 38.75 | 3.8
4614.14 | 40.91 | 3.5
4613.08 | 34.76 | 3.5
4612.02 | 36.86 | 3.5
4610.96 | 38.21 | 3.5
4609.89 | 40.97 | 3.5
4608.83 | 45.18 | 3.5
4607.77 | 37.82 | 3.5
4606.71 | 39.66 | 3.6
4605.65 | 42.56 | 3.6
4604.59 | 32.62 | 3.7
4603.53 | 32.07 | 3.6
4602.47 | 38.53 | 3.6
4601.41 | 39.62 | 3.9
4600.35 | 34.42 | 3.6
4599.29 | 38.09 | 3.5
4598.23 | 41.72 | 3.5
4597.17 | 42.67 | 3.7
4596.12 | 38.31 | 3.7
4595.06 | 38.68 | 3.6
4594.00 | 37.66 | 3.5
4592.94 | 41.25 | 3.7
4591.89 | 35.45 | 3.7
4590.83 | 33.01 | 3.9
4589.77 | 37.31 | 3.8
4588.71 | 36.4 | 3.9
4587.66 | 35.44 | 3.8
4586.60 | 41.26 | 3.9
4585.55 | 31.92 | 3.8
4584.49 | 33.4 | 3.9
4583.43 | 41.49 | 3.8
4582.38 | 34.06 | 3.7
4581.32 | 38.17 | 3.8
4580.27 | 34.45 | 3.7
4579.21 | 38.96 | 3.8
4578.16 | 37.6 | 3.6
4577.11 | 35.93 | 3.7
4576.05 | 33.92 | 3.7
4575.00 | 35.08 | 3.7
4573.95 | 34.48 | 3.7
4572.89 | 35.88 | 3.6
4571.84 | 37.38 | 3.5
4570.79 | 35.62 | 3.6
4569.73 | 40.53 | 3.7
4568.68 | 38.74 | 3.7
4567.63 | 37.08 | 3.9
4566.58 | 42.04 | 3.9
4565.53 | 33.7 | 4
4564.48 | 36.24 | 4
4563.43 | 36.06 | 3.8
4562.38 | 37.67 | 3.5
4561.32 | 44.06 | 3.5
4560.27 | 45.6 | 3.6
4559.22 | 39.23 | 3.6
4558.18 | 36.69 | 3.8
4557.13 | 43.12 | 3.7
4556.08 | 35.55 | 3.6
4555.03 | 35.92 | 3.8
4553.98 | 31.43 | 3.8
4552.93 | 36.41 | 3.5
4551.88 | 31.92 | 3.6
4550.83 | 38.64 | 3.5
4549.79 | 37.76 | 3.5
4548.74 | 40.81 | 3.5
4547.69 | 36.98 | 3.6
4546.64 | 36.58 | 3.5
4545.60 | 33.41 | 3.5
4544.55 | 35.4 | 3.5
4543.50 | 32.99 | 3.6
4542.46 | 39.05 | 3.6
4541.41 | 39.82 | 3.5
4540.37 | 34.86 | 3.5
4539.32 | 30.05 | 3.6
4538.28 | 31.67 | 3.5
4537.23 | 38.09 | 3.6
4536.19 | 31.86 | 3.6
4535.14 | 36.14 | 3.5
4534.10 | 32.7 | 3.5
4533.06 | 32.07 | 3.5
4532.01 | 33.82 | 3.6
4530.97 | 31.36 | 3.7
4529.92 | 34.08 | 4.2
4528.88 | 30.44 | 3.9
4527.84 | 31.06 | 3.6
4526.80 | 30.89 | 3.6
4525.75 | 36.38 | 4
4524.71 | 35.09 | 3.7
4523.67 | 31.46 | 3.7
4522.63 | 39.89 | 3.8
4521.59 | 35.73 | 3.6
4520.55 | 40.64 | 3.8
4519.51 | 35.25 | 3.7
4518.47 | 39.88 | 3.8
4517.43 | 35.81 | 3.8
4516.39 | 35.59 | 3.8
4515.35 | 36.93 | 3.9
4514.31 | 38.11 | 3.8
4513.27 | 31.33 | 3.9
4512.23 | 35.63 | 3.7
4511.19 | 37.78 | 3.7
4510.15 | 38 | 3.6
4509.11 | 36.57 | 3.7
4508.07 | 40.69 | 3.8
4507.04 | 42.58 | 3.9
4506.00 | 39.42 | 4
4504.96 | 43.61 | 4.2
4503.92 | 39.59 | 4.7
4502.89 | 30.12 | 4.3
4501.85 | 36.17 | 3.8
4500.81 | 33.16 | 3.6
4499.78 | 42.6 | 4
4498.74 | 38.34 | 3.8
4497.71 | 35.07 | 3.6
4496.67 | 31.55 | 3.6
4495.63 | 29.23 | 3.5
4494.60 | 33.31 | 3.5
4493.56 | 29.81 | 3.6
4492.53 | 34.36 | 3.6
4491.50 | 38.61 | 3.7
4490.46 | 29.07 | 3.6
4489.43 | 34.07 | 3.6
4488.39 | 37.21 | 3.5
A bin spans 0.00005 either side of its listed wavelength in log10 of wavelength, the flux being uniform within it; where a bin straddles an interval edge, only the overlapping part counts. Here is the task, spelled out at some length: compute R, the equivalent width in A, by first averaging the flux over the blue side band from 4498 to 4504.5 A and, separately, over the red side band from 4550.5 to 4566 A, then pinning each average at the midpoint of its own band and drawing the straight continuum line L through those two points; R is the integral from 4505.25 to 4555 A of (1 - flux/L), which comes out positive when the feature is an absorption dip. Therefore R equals 1.9 A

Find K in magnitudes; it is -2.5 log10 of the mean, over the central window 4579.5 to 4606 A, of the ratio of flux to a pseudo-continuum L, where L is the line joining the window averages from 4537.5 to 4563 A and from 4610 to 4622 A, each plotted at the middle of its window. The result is 0.02 mag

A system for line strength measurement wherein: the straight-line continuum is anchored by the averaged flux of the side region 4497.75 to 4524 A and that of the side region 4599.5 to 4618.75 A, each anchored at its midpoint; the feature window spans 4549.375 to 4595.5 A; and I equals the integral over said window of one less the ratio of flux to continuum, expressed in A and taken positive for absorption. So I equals 1.1 A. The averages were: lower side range 37.4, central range 37.1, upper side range 38.4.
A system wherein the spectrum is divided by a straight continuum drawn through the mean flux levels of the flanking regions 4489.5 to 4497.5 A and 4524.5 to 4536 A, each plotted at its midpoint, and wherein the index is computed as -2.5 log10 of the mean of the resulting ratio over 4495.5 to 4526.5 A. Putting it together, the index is -0.13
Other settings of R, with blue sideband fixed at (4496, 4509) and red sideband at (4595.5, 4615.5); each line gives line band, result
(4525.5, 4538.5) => 1.6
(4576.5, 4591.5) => 0.8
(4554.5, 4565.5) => -0.2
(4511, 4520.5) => 0.3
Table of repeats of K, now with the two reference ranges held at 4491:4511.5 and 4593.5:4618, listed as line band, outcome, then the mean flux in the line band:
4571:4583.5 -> 0.05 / 36.3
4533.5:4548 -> 0.07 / 34.9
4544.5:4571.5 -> 0.00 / 37.6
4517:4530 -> 0.05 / 35.2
